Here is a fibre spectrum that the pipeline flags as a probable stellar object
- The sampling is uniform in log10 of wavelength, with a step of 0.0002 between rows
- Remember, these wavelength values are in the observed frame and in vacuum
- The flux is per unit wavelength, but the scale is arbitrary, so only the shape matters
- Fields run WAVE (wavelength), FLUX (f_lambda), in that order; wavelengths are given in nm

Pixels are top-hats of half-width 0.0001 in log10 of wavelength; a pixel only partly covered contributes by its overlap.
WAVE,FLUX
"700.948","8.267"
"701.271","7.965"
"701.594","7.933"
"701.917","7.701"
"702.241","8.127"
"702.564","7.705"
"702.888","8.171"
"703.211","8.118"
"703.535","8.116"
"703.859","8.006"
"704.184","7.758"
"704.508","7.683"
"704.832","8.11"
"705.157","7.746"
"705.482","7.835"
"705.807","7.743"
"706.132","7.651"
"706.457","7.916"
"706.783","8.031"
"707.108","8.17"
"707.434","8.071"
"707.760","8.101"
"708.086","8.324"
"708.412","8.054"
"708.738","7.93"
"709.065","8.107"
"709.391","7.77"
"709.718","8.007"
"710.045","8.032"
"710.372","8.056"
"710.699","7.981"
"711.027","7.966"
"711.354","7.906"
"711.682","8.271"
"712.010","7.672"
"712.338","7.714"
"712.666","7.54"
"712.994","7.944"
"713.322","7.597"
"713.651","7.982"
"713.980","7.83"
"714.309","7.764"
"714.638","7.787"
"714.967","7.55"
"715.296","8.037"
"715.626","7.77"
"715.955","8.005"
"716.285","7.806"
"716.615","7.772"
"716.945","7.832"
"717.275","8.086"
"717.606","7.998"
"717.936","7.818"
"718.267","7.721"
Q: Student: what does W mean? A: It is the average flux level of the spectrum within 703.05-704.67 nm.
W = 7.94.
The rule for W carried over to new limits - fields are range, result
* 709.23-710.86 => 7.97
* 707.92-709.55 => 8.04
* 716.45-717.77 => 7.92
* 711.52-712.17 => 7.97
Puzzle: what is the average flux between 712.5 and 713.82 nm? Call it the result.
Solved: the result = 7.77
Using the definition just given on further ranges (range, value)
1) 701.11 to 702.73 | 7.88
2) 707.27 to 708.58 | 8.14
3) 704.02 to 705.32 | 7.82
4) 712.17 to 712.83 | 7.63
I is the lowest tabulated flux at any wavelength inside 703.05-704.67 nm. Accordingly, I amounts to 7.683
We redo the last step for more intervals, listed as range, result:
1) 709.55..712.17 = 7.672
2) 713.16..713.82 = 7.597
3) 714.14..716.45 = 7.55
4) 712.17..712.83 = 7.54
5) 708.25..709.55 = 7.77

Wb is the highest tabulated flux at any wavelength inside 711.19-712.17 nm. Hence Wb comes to 8.271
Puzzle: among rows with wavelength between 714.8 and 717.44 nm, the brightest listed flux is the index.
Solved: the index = 8.086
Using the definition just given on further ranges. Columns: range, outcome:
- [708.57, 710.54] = 8.107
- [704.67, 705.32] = 8.11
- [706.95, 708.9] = 8.324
